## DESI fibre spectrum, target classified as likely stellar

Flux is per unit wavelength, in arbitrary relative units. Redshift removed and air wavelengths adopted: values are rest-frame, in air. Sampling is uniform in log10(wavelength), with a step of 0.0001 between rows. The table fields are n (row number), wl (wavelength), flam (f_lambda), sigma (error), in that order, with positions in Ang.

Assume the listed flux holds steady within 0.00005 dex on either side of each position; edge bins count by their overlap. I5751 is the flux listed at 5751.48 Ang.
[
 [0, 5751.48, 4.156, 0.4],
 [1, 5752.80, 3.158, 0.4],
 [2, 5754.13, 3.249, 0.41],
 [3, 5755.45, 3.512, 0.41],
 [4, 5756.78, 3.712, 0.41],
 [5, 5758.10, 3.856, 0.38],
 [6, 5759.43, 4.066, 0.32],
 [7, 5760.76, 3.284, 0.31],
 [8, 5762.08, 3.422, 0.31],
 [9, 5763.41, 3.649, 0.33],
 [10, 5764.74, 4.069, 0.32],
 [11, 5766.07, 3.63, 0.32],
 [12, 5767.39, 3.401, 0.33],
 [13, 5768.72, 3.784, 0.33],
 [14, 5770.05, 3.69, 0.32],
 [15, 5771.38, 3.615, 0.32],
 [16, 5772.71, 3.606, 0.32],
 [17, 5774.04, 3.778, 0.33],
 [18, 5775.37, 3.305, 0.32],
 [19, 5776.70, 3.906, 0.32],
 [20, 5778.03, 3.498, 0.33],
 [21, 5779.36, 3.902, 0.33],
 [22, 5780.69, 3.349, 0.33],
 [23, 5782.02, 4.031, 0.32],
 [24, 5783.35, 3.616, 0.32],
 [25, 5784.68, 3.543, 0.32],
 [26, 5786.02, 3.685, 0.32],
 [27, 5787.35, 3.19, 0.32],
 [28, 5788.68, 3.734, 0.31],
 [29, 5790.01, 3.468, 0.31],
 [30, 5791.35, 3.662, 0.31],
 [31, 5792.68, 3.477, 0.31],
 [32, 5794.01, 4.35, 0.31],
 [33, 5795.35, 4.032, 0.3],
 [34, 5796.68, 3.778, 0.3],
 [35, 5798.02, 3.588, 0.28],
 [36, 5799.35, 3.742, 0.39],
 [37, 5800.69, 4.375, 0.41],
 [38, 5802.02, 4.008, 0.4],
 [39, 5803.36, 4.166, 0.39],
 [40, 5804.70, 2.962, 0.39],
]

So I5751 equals 4.156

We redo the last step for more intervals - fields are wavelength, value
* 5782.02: 4.031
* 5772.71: 3.606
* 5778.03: 3.498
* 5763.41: 3.649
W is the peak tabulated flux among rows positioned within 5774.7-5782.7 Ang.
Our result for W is 4.031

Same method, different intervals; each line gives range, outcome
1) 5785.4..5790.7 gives 3.734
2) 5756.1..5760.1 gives 4.066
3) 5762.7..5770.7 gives 4.069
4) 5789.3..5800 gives 4.35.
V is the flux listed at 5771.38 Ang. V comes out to 3.615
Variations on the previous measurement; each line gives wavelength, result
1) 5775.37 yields 3.305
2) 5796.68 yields 3.778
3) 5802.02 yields 4.008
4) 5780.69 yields 3.349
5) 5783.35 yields 3.616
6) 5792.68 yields 3.477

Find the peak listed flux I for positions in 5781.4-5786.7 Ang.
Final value 4.031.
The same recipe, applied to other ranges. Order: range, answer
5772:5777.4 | 3.906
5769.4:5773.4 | 3.69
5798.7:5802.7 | 4.375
